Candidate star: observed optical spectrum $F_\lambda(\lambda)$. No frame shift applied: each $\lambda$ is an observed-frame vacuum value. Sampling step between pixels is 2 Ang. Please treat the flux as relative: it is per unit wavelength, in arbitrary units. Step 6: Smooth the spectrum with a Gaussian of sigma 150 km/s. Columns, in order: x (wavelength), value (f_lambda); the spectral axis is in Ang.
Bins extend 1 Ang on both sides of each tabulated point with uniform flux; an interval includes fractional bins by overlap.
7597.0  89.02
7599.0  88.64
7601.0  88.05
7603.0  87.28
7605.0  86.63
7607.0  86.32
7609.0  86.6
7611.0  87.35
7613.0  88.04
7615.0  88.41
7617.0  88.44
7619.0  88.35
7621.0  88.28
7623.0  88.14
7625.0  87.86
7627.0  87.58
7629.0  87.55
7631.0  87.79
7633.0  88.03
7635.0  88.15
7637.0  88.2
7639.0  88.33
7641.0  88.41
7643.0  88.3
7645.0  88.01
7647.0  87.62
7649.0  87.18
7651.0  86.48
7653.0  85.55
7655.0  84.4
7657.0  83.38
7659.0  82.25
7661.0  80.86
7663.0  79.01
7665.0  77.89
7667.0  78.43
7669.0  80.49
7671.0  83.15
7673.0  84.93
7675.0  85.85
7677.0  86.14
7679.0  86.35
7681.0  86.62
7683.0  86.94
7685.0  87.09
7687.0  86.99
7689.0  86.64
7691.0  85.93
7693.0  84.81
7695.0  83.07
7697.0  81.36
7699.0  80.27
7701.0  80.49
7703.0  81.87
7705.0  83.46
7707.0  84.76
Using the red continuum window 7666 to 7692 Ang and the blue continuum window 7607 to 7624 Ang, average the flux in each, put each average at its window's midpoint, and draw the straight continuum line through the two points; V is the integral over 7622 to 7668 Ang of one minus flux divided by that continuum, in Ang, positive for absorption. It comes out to 0.5 Ang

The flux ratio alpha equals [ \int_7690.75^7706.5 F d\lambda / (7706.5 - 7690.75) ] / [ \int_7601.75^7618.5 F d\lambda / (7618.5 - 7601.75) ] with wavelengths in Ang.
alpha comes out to 0.94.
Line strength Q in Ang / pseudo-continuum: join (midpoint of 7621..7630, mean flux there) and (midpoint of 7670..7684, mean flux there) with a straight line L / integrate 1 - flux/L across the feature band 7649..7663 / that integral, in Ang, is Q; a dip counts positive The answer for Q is 0.5 Ang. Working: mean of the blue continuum 87.8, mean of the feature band 83.7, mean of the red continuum 85.7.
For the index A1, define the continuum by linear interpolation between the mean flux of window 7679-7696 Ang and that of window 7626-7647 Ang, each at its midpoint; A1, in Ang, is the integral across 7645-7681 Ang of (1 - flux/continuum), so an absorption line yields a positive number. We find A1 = 1.3 Ang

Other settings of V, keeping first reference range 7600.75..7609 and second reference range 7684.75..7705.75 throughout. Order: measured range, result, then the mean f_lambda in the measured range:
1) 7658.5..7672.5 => 0.7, 80.4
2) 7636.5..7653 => -0.4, 87.7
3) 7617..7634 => -0.4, 88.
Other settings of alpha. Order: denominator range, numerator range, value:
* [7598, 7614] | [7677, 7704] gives 0.97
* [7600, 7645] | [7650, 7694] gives 0.96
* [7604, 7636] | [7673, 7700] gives 0.97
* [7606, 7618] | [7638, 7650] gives 1.01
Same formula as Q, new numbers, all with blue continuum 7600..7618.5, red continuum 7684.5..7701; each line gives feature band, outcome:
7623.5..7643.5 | -0.34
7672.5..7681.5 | -0.13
